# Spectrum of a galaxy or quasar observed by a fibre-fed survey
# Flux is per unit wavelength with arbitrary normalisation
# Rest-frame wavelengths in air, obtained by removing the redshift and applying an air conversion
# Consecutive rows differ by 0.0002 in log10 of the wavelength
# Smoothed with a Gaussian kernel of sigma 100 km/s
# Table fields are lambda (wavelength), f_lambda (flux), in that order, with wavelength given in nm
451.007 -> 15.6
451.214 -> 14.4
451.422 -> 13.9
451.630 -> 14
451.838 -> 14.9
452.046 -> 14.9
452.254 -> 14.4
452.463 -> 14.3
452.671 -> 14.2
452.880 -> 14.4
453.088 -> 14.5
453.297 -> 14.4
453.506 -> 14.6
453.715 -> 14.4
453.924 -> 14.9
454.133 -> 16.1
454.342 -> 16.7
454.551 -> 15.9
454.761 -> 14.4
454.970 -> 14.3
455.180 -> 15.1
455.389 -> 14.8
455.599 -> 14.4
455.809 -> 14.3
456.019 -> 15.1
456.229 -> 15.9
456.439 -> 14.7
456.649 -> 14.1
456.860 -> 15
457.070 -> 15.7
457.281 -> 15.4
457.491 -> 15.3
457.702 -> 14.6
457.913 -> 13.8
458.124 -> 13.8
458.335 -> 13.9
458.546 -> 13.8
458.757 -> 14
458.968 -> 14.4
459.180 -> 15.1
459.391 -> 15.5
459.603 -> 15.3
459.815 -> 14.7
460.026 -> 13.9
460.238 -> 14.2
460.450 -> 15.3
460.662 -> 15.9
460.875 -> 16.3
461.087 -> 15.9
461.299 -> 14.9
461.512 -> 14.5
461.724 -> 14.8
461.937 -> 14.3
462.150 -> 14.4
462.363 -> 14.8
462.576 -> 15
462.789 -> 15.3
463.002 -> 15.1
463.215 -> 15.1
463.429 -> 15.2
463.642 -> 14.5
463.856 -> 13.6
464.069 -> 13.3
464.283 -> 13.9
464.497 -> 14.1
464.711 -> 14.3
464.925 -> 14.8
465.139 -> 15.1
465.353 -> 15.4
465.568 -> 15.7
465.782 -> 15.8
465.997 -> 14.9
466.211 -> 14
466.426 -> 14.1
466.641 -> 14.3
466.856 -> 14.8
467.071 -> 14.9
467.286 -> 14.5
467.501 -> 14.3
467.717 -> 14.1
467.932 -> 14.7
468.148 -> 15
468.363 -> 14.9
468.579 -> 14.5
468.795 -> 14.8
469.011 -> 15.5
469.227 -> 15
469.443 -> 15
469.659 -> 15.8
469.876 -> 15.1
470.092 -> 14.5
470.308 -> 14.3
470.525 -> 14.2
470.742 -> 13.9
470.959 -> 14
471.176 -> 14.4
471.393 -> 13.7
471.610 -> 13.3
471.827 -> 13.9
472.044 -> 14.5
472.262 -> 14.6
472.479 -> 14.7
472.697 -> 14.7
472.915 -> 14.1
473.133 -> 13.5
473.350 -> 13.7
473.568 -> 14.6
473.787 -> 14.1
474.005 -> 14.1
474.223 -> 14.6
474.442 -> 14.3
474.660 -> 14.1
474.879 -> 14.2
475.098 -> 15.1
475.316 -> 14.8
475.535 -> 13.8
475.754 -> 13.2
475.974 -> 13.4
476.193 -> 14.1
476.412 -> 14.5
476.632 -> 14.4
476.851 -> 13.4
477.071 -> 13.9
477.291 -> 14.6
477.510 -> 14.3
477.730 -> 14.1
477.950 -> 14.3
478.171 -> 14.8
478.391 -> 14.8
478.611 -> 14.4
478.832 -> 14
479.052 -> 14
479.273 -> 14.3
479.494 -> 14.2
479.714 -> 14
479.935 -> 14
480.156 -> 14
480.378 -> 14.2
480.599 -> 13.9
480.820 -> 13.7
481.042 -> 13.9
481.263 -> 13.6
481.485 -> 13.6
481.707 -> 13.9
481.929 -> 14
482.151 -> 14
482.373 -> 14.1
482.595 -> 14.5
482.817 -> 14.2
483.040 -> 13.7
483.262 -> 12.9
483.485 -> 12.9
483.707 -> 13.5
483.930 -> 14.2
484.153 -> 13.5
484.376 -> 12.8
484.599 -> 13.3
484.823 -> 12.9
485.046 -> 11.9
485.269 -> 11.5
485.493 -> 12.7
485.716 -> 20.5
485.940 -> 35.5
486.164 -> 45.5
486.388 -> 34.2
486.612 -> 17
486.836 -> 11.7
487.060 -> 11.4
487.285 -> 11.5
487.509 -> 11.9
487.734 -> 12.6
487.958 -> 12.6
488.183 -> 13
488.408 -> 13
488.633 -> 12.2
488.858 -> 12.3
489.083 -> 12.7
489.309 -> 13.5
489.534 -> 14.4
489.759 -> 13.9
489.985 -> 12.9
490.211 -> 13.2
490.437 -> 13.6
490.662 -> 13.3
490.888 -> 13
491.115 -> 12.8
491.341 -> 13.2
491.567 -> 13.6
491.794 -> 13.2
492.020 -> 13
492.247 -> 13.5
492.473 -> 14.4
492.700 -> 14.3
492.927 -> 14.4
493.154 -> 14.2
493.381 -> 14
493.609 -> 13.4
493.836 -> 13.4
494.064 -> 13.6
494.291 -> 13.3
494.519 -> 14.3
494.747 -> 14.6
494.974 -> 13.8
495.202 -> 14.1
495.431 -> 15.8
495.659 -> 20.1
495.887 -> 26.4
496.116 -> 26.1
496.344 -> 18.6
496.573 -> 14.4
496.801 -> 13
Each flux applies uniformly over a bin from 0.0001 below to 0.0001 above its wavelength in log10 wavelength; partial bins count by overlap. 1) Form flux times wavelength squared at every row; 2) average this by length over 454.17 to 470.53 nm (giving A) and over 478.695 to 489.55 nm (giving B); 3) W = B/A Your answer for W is 1.12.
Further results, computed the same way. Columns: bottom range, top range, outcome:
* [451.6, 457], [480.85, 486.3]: 1.23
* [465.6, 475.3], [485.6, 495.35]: 1.14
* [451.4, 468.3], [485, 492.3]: 1.19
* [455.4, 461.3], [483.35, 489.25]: 1.21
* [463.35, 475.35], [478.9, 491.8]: 1.09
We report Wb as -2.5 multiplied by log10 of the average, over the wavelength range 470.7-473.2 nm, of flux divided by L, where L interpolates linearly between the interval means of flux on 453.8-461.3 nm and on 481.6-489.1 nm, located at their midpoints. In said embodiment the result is 0.08 mag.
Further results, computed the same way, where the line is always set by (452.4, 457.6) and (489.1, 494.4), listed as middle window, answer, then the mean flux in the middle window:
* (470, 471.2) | 0.011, 14.2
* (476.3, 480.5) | -0.013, 14.2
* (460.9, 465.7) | -0.011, 14.8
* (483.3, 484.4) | 0.036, 13.4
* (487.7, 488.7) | 0.080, 12.7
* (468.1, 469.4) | -0.040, 15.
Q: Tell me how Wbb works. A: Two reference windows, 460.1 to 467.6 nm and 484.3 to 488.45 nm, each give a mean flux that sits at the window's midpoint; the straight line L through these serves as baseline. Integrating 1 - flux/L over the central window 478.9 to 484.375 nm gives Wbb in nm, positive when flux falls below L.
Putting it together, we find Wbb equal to 0.94 nm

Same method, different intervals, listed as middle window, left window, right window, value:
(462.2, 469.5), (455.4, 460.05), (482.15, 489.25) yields 0.12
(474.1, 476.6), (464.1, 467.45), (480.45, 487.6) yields 0.18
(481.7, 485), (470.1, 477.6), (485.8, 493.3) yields 0.30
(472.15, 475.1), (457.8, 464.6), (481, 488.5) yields 0.18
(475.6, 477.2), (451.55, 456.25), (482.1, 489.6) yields 0.15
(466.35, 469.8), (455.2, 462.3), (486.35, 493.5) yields -0.08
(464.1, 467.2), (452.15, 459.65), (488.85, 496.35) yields 0.01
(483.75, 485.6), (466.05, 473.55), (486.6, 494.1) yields 0.09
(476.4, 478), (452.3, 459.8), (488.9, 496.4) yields 0.07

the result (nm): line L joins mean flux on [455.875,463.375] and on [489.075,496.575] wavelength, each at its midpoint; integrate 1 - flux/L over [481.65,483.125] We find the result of 0.08 nm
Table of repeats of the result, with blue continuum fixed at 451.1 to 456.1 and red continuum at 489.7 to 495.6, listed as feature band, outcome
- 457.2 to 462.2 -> -0.06 nm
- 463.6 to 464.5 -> 0.04 nm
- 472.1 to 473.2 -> -0.01 nm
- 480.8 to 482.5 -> 0.02 nm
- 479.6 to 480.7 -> 0.00 nm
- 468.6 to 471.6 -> -0.05 nm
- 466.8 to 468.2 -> -0.02 nm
